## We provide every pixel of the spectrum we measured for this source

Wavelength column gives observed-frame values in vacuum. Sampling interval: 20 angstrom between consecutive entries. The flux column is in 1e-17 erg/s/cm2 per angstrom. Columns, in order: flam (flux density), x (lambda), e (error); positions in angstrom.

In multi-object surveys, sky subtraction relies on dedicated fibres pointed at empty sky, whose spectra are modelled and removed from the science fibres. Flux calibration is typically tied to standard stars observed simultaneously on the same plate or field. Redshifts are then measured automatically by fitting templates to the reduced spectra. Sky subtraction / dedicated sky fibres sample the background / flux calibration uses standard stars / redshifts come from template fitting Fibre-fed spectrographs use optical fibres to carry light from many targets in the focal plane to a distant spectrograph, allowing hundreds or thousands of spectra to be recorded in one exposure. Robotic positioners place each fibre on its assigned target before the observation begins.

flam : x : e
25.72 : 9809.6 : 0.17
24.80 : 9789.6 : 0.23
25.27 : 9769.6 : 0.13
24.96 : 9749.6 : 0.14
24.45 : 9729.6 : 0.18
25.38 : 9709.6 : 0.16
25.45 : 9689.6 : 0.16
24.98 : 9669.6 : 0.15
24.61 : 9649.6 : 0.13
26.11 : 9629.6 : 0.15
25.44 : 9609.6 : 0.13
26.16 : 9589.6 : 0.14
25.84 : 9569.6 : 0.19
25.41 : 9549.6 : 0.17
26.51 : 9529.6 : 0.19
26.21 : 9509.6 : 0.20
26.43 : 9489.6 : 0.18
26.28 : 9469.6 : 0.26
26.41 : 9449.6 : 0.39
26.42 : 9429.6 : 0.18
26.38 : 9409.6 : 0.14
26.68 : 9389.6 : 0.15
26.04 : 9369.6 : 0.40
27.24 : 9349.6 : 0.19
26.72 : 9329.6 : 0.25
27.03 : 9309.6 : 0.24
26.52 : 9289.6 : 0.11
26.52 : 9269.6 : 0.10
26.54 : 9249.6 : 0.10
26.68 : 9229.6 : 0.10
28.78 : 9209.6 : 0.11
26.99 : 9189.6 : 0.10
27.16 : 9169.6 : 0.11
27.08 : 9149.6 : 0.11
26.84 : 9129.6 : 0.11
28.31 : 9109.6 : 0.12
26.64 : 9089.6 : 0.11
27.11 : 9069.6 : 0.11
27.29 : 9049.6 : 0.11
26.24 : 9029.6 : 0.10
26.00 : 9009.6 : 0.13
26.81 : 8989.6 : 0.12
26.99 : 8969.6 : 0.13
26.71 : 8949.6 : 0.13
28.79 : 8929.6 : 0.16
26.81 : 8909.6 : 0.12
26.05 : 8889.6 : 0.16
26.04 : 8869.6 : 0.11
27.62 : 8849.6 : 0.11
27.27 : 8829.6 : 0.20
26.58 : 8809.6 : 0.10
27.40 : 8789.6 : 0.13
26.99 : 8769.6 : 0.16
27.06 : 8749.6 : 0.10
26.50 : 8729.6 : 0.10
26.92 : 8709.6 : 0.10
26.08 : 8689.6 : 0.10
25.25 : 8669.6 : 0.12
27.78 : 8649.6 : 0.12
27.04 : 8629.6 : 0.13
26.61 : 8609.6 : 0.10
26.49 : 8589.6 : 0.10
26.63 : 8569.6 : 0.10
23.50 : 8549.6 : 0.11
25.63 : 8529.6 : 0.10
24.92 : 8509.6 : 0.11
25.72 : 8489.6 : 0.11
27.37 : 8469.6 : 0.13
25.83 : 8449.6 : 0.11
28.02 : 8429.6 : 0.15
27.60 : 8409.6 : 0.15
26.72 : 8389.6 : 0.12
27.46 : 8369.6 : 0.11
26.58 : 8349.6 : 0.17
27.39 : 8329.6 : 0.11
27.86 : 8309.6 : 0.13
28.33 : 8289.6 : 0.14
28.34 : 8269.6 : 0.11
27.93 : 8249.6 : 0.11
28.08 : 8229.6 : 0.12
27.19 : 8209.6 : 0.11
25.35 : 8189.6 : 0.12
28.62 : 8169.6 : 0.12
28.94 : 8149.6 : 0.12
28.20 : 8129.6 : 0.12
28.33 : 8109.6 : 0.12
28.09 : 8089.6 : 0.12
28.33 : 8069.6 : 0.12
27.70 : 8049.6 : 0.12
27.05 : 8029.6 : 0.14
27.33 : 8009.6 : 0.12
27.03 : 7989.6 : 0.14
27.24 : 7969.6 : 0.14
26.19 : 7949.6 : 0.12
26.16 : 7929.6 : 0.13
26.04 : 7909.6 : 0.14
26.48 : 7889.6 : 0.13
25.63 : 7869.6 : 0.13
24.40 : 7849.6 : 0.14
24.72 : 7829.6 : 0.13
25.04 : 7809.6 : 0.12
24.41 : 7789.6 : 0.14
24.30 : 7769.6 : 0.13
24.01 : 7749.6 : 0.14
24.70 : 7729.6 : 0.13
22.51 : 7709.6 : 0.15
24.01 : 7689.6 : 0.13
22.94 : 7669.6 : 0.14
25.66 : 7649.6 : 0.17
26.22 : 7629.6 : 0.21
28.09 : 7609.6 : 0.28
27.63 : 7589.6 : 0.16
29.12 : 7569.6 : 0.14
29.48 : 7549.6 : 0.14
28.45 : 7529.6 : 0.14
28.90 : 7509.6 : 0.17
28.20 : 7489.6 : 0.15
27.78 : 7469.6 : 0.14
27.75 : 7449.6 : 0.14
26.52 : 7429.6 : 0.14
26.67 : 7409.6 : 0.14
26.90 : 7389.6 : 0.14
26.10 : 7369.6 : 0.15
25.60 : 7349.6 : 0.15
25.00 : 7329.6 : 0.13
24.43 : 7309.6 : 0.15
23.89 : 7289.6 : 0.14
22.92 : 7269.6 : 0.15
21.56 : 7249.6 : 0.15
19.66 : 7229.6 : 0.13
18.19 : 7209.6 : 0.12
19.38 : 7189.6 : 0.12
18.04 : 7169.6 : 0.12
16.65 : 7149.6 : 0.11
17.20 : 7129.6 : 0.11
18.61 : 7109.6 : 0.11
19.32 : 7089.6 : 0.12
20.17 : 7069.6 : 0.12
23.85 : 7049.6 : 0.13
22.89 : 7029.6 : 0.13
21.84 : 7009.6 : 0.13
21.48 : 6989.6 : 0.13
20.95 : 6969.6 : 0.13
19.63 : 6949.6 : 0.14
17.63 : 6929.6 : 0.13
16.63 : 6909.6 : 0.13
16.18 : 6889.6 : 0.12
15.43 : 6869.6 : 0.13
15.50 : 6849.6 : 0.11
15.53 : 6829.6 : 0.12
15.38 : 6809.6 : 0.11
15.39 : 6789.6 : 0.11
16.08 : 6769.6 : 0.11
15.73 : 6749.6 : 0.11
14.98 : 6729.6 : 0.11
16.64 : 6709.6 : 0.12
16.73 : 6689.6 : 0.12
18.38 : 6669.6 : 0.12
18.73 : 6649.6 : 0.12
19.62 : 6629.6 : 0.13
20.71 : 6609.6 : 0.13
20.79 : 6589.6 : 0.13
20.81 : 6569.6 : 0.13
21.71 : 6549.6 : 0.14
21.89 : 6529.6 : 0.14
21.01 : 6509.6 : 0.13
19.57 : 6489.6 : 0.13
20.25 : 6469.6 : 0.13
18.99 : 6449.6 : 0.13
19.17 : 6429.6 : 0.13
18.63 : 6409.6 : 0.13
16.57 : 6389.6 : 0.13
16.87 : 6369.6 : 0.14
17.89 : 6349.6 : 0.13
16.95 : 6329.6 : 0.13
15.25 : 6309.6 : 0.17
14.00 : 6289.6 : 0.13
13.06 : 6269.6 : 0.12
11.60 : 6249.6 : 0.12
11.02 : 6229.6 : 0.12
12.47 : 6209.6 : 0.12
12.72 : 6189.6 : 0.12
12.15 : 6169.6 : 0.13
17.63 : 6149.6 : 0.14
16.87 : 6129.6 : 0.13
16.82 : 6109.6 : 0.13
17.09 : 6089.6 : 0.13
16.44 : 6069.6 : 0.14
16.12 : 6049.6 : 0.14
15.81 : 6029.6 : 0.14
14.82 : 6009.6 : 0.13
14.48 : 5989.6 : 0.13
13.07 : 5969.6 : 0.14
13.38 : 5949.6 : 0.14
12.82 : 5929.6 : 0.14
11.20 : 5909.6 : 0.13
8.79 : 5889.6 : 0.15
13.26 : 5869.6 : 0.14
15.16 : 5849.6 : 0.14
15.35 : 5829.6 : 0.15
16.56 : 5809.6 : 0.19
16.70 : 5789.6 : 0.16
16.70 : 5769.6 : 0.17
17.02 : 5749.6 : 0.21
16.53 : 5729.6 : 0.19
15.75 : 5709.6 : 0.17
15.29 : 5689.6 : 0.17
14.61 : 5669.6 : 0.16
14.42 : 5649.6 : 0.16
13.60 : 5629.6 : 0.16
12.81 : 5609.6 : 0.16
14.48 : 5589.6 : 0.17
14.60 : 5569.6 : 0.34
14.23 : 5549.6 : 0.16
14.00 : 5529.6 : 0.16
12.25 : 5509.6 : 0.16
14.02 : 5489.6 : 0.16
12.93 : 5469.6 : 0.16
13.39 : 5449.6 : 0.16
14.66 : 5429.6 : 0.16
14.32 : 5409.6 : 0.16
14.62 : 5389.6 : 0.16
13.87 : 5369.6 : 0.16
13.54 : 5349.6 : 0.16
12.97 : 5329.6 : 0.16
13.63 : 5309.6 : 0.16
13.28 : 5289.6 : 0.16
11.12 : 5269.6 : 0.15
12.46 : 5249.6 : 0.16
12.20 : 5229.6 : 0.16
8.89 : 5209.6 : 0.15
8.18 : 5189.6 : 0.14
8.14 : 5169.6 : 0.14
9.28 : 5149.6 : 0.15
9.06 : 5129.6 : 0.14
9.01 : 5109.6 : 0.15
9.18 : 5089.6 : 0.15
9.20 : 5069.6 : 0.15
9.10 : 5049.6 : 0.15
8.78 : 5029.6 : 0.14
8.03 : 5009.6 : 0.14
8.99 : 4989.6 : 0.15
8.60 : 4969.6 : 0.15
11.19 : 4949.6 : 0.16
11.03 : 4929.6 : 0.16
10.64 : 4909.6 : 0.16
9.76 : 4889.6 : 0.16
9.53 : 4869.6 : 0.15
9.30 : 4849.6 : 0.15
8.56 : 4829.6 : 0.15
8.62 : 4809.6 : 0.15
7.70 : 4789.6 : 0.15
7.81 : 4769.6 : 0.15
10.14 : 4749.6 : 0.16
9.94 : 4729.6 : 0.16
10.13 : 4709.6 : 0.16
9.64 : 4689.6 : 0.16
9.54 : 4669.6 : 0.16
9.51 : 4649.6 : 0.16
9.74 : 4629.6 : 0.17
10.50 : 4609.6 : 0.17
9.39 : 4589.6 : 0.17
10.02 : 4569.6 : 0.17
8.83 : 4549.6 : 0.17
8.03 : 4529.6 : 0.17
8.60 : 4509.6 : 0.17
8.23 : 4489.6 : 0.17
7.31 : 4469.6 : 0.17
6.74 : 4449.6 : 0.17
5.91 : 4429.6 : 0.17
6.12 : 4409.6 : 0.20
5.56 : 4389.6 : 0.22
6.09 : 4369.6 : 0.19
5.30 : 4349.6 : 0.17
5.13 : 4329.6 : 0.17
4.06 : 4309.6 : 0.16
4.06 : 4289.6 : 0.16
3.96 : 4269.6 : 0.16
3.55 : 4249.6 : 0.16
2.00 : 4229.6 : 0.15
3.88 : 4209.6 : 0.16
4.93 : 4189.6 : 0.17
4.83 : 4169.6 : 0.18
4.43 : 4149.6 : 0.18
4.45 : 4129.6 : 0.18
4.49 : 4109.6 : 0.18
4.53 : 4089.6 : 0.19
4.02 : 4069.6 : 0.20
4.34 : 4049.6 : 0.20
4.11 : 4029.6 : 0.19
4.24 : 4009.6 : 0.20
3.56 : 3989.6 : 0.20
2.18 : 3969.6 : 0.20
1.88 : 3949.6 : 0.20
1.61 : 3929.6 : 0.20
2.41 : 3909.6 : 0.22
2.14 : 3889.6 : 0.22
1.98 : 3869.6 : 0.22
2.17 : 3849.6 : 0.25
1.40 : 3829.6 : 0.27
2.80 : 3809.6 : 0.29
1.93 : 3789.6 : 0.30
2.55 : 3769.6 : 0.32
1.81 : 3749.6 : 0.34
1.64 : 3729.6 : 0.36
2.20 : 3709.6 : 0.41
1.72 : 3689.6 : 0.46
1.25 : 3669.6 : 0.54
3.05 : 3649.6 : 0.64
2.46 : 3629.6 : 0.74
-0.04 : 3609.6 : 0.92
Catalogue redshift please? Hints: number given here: 0.00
